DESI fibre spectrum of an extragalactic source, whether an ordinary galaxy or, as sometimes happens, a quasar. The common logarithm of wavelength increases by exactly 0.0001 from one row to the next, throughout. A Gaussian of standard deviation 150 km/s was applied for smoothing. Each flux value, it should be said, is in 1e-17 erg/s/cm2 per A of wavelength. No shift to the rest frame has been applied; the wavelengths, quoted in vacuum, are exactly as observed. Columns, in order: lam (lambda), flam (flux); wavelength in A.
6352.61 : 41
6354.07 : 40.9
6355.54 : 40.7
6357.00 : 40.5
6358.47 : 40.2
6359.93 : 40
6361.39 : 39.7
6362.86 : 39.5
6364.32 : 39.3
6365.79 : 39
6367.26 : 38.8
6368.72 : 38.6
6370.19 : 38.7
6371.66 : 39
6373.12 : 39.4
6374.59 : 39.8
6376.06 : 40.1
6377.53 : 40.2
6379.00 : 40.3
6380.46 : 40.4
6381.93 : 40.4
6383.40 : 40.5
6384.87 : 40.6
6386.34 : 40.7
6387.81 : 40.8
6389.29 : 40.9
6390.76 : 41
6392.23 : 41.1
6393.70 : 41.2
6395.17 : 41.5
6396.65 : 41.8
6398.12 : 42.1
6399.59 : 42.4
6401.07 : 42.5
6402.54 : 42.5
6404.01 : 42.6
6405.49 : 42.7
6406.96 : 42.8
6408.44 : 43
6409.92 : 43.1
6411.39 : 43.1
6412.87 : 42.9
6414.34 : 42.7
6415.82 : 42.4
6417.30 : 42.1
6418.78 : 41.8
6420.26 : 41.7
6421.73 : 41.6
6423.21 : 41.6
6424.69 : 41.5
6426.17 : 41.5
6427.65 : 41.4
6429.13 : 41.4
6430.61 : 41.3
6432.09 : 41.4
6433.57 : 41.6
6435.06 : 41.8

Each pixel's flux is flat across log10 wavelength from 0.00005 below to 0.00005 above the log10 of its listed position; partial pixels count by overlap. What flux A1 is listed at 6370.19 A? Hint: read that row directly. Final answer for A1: 38.7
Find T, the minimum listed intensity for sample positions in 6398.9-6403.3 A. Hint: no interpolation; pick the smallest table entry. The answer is 42.4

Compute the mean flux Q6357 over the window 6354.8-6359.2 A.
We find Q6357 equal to 40.4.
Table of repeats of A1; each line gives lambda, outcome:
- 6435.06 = 41.8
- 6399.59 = 42.4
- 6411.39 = 43.1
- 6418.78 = 41.8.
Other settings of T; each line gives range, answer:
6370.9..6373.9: 39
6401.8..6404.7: 42.5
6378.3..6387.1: 40.3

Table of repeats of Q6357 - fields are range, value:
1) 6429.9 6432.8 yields 41.4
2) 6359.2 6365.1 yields 39.6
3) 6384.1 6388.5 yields 40.7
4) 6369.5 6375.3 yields 39.2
